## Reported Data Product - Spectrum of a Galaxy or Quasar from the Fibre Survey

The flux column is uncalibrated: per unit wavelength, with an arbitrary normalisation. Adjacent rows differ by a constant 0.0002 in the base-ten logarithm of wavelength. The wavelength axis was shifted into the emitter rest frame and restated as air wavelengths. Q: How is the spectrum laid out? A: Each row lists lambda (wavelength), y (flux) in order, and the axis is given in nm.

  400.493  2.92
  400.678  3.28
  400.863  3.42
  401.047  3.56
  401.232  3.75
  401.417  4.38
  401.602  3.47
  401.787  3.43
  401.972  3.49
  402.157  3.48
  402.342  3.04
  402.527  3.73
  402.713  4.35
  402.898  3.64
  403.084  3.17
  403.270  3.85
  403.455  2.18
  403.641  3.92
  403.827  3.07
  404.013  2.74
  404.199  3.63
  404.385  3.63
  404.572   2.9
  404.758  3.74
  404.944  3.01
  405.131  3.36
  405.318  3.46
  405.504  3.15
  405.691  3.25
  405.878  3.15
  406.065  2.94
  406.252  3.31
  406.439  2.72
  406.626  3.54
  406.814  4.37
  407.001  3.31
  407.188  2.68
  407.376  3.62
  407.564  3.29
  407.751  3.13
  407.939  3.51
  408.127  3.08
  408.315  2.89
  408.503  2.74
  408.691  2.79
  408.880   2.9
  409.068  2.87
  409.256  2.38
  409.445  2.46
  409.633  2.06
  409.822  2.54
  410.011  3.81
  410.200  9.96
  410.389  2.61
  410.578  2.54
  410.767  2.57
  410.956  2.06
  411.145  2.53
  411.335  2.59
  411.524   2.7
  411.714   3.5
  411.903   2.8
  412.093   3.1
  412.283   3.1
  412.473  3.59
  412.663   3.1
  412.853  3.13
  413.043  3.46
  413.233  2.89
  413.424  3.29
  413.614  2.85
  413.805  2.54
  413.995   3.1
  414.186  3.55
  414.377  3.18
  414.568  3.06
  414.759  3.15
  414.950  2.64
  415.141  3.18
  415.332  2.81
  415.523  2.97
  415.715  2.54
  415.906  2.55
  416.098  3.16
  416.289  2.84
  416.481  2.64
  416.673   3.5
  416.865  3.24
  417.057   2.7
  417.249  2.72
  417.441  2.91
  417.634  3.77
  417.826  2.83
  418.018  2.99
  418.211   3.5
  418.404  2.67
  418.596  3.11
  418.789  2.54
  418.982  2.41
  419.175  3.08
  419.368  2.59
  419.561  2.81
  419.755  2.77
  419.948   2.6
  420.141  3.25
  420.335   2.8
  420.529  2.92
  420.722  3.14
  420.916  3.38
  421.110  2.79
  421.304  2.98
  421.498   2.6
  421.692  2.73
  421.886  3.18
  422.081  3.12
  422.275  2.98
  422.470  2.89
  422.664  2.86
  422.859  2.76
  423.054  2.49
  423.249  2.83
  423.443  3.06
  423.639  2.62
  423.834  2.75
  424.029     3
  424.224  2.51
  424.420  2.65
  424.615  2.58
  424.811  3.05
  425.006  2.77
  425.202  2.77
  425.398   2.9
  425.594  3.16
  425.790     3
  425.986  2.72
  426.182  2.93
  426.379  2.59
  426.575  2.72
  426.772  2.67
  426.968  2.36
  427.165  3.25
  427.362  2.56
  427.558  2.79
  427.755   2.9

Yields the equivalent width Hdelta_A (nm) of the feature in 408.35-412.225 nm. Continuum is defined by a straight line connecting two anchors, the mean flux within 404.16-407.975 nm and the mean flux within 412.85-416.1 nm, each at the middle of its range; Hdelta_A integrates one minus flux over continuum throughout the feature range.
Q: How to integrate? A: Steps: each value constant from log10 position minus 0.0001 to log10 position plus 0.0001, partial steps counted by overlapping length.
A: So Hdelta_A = 0.096 nm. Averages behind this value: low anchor 3.31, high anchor 2.99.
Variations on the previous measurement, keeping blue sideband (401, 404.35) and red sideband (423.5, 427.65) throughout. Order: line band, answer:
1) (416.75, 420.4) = 0.10 nm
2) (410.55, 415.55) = 0.32 nm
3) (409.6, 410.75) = -0.24 nm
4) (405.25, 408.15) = 0.07 nm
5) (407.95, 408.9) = 0.11 nm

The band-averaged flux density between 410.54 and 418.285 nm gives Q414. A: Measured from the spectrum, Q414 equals 2.97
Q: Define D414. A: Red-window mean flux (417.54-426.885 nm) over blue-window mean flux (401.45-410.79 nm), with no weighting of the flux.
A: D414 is 0.9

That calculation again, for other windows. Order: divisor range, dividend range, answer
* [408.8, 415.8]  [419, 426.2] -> 0.93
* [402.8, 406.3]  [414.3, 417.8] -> 0.91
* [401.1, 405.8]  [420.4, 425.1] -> 0.83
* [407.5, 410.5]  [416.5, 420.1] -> 0.88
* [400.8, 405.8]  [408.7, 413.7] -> 0.91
